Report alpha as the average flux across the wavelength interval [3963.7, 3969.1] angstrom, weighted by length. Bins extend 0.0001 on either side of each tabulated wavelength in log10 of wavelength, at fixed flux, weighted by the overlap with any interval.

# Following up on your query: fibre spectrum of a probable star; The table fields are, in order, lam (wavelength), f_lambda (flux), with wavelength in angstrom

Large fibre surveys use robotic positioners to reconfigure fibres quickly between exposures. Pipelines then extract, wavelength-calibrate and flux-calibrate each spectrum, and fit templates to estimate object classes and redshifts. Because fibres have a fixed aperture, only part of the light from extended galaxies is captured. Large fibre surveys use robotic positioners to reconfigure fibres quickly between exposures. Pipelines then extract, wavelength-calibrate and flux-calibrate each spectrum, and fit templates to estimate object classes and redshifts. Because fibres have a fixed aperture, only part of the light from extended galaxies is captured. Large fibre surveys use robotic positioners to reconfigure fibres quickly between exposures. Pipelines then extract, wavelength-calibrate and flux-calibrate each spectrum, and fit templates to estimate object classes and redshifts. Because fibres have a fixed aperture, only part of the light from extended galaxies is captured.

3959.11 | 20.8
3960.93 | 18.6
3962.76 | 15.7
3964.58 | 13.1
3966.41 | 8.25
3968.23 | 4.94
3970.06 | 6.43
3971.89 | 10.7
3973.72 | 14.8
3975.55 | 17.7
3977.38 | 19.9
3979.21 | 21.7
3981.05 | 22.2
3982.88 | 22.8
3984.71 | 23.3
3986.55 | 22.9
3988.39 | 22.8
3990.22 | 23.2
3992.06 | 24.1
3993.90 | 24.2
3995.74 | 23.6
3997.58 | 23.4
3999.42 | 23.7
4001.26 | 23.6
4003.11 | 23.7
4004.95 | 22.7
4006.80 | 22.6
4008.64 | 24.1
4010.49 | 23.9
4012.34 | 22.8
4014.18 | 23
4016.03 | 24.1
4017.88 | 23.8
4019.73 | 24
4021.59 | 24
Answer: 8.77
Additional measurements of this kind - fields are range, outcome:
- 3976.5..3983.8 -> 21.7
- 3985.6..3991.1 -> 23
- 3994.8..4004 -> 23.6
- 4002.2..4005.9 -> 23.2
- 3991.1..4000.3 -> 23.8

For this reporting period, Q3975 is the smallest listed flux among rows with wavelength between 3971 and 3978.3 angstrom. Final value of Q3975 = 10.7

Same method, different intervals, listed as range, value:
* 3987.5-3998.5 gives 22.8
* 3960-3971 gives 4.94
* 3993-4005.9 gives 22.7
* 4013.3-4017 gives 23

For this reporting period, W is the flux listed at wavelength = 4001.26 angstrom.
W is 23.6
